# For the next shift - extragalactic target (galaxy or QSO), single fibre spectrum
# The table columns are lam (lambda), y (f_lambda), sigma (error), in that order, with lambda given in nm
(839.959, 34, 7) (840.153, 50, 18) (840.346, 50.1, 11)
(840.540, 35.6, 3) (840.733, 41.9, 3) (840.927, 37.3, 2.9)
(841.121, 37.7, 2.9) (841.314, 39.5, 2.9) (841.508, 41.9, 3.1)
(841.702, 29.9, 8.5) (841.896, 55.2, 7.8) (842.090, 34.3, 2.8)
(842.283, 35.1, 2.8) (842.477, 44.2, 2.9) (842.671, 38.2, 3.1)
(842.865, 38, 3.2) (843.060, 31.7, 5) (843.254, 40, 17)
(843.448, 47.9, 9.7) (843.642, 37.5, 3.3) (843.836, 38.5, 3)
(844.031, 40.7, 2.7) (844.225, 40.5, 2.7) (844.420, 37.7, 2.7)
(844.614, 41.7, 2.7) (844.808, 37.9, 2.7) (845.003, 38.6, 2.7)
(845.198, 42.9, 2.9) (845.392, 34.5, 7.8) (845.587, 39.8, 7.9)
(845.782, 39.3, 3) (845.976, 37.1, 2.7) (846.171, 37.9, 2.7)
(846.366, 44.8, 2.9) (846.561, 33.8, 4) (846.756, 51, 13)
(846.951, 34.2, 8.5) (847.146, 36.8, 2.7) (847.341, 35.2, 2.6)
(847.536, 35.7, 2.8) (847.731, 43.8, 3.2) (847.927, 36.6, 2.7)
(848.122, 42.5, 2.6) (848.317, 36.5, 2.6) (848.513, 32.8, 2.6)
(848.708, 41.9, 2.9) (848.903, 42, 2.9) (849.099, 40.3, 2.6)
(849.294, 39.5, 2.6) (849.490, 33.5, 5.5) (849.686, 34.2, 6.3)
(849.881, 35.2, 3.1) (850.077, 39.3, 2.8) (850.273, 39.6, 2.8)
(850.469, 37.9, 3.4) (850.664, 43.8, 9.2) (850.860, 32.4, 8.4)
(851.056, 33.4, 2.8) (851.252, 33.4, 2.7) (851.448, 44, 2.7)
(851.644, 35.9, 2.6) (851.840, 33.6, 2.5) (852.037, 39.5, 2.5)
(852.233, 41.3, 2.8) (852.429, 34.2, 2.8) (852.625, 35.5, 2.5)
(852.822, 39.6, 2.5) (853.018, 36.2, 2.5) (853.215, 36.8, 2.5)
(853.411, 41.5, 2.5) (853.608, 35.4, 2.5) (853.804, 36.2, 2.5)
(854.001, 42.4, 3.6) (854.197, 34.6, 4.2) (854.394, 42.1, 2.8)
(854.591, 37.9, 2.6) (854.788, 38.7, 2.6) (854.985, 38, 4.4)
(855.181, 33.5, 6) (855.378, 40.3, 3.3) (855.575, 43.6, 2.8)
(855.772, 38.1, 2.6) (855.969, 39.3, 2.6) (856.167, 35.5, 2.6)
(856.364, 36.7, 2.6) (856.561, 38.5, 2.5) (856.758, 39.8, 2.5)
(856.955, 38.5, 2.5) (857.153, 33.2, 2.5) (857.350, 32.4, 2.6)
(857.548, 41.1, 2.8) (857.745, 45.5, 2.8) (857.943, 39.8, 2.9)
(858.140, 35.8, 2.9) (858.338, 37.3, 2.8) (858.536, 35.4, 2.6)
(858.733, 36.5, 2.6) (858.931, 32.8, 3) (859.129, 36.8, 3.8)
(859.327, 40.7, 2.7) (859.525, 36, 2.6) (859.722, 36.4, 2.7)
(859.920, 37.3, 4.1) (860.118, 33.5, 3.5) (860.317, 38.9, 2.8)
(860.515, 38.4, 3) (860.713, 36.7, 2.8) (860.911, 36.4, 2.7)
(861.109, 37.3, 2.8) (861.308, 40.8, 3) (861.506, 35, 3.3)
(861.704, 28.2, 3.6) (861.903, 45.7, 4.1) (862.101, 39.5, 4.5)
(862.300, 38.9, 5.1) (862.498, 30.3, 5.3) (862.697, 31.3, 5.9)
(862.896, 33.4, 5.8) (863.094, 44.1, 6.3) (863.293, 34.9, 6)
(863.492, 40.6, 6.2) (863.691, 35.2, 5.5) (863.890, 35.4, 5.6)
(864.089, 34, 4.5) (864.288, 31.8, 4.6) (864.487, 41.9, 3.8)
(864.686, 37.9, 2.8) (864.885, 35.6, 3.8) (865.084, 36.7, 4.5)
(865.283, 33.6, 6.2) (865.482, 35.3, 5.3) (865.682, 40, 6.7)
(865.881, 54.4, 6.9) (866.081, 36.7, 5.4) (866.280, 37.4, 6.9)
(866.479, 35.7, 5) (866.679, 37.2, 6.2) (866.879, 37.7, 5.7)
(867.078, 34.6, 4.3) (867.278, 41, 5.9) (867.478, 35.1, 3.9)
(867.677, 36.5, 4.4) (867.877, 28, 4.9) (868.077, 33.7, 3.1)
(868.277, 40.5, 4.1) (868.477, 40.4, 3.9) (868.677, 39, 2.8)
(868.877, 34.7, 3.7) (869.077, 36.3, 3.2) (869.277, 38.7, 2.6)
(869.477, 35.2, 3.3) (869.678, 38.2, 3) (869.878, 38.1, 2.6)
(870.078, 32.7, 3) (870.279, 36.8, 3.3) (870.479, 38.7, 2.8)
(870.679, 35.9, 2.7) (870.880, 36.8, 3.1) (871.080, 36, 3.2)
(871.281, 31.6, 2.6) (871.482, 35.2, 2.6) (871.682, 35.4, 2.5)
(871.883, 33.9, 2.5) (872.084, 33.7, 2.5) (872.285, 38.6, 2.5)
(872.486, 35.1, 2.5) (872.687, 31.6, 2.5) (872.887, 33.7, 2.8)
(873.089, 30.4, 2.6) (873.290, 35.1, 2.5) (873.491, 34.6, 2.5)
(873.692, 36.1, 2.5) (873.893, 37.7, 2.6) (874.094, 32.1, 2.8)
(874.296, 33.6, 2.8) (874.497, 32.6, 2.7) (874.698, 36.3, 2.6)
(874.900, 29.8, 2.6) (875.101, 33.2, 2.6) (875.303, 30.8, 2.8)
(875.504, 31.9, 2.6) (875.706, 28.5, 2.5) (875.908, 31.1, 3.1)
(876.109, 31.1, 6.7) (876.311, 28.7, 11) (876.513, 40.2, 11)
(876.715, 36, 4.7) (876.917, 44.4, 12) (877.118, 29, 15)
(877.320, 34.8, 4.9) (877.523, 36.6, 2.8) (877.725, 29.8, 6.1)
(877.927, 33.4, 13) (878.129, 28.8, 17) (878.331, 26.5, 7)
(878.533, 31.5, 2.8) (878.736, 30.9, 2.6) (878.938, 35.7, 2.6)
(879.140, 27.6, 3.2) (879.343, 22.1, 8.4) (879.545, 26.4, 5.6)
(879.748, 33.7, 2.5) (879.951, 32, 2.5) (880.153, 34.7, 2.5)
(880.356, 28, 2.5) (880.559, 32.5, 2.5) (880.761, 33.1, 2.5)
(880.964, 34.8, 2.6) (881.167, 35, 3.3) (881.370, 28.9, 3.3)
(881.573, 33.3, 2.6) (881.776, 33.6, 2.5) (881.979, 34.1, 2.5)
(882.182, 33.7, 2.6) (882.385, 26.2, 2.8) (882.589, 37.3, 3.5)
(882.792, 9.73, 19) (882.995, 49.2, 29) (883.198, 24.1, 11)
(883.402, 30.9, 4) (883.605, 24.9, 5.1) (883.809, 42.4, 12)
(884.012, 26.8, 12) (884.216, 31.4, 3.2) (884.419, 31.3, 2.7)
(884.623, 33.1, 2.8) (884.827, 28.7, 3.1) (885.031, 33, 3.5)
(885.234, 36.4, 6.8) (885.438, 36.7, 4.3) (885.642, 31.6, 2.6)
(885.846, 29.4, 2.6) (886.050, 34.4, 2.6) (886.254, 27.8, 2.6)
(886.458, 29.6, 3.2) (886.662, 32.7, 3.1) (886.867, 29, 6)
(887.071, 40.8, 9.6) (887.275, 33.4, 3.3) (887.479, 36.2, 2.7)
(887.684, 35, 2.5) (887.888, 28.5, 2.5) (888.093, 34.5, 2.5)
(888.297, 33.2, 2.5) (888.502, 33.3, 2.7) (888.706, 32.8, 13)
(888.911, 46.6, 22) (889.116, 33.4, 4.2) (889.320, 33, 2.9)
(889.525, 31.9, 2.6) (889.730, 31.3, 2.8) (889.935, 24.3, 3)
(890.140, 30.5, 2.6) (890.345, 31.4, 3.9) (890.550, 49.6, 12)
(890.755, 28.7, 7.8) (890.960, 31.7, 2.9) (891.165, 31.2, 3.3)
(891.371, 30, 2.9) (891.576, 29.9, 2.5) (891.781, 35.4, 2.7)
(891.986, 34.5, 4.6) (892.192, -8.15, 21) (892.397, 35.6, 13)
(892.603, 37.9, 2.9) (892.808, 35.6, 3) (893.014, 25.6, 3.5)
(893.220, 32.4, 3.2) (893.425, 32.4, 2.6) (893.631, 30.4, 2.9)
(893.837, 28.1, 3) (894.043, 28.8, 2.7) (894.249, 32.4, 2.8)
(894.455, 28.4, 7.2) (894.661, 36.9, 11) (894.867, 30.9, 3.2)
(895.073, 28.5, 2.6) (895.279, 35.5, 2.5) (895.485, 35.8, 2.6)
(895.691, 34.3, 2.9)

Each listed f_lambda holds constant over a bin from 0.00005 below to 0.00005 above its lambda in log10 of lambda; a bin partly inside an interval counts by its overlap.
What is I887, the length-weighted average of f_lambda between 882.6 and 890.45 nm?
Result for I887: 32.3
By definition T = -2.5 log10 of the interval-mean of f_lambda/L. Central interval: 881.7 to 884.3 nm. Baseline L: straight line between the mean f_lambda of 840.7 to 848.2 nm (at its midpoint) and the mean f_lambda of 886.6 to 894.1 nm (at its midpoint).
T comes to 0.07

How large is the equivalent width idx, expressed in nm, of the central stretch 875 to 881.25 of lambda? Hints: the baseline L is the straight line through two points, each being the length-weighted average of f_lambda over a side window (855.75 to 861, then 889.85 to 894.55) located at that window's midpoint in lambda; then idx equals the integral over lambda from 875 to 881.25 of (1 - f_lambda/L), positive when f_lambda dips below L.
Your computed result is 0.23 nm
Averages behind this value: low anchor 37.3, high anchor 30.3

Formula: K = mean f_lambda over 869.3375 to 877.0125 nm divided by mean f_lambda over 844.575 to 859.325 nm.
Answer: 0.9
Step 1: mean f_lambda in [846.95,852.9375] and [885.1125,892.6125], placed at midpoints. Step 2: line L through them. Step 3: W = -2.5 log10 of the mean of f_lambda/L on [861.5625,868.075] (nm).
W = -0.037 mag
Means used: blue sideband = 37.6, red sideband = 32.2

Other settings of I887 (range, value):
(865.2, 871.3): 37.1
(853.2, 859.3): 37.9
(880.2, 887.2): 31.9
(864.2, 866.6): 38.1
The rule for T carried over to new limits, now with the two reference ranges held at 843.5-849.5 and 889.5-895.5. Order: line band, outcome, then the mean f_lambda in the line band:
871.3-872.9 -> -0.003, 34.6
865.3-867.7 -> -0.085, 38.4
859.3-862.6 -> -0.015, 37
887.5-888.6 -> -0.050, 33.1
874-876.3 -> 0.071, 31.8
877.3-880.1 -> 0.090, 30.6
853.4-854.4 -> -0.012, 38.1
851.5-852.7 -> 0.031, 37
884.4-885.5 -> -0.034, 33.2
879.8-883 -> 0.035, 31.8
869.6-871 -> -0.059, 36.7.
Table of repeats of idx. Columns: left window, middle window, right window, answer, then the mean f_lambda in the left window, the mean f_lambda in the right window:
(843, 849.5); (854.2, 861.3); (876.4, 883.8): -0.20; 39.1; 31.9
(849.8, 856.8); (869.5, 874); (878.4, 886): -0.20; 37.9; 31.5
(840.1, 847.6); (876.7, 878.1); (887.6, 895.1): -0.02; 39.6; 31.5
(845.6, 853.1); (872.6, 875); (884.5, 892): 0.09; 38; 33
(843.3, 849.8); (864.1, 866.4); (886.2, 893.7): -0.14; 39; 32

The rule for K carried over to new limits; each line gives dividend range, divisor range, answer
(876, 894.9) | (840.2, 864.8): 0.84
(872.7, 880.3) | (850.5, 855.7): 0.86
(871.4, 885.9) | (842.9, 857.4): 0.85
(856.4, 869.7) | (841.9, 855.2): 0.97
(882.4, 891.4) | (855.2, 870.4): 0.87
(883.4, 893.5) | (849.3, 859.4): 0.85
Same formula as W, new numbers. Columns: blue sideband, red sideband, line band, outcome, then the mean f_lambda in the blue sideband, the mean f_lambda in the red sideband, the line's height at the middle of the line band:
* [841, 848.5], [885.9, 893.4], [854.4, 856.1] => -0.04 mag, 39.1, 32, 37.5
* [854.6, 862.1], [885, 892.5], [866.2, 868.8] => -0.02 mag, 37.6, 32.1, 35.9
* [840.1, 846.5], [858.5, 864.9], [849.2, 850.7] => 0.03 mag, 39.8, 36.6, 38.7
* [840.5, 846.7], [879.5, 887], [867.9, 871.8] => -0.06 mag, 39.2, 31.7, 34.2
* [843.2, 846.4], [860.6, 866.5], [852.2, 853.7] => 0.04 mag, 39.7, 37.2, 38.6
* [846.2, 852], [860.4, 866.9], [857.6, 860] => 0.00 mag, 38.1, 37.2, 37.5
